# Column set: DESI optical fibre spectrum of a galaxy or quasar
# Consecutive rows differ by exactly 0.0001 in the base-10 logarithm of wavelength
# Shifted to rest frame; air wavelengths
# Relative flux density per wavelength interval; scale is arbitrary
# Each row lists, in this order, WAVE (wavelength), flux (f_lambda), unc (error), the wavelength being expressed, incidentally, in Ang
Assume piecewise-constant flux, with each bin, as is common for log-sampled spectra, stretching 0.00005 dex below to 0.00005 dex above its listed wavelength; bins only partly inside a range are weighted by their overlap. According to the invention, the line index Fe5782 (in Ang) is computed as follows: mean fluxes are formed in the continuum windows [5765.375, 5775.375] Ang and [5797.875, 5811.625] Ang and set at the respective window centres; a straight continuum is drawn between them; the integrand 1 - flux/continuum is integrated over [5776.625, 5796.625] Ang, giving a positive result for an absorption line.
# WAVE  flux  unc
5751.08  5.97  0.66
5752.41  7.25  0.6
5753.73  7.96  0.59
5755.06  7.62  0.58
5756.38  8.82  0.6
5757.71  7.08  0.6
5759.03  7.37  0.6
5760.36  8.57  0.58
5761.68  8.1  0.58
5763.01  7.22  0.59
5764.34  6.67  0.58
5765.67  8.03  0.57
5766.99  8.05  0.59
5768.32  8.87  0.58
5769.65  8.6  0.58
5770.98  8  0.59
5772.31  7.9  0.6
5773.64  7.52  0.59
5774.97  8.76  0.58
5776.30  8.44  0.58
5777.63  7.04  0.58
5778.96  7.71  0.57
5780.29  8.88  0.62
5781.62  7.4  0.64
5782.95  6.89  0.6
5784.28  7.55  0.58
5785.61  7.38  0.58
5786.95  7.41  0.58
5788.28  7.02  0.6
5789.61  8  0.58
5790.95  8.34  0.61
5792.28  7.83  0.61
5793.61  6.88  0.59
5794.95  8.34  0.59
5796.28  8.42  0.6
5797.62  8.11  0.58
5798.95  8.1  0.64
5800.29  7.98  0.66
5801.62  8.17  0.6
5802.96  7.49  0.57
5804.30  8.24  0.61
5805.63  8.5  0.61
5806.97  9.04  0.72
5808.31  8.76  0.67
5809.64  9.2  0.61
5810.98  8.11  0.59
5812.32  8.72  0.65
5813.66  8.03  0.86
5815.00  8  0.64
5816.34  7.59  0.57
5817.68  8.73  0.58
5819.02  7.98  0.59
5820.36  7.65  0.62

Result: 1.5 Ang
